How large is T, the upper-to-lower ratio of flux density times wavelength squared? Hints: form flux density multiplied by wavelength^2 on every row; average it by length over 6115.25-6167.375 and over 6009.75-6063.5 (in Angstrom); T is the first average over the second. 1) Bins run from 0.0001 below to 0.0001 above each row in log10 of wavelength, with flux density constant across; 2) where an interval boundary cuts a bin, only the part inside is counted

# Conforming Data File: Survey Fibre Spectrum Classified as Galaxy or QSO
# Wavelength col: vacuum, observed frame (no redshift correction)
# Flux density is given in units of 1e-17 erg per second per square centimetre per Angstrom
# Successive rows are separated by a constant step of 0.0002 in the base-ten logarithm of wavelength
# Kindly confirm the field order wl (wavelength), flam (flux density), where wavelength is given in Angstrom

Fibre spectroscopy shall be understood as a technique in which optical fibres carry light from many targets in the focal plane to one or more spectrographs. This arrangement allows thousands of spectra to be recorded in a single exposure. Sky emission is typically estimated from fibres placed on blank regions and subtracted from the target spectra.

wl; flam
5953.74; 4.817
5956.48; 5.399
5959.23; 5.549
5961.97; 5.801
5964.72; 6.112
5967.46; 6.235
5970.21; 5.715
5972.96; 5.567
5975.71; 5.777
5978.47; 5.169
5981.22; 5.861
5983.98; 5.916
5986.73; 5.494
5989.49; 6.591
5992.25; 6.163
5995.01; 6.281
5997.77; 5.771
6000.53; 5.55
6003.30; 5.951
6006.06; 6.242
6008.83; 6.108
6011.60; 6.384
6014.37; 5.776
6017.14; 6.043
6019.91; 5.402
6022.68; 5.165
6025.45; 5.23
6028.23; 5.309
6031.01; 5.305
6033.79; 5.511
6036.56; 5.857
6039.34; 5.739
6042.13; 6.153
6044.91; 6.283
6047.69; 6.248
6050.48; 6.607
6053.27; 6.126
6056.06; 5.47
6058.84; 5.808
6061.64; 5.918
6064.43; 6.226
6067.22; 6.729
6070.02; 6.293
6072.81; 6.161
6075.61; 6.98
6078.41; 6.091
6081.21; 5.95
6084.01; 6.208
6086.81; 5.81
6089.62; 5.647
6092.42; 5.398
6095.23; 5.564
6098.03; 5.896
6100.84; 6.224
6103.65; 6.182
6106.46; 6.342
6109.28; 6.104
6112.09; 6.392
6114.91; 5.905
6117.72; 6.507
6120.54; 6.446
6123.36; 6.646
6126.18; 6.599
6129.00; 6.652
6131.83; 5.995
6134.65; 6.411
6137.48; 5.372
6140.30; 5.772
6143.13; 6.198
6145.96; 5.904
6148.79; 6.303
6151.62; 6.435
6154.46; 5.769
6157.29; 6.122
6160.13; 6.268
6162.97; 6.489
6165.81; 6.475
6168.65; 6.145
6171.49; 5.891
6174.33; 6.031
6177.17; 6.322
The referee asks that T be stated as 1.11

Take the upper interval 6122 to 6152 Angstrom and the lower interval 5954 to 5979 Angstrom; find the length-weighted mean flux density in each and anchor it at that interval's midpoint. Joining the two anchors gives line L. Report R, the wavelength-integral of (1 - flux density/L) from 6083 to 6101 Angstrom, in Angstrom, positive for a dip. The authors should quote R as 0.83 Angstrom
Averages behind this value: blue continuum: 5.68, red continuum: 6.2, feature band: 5.79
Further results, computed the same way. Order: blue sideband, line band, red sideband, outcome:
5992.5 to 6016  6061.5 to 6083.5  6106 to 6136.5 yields -0.4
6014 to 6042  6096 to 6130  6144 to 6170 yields -1.8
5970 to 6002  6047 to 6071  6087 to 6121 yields -0.8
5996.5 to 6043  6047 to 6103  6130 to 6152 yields -1.9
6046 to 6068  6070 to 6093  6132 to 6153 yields 0.1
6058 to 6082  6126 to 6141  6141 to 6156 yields 0.1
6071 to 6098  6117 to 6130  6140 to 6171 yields -1.0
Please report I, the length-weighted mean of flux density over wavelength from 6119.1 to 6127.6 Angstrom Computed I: 6.56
